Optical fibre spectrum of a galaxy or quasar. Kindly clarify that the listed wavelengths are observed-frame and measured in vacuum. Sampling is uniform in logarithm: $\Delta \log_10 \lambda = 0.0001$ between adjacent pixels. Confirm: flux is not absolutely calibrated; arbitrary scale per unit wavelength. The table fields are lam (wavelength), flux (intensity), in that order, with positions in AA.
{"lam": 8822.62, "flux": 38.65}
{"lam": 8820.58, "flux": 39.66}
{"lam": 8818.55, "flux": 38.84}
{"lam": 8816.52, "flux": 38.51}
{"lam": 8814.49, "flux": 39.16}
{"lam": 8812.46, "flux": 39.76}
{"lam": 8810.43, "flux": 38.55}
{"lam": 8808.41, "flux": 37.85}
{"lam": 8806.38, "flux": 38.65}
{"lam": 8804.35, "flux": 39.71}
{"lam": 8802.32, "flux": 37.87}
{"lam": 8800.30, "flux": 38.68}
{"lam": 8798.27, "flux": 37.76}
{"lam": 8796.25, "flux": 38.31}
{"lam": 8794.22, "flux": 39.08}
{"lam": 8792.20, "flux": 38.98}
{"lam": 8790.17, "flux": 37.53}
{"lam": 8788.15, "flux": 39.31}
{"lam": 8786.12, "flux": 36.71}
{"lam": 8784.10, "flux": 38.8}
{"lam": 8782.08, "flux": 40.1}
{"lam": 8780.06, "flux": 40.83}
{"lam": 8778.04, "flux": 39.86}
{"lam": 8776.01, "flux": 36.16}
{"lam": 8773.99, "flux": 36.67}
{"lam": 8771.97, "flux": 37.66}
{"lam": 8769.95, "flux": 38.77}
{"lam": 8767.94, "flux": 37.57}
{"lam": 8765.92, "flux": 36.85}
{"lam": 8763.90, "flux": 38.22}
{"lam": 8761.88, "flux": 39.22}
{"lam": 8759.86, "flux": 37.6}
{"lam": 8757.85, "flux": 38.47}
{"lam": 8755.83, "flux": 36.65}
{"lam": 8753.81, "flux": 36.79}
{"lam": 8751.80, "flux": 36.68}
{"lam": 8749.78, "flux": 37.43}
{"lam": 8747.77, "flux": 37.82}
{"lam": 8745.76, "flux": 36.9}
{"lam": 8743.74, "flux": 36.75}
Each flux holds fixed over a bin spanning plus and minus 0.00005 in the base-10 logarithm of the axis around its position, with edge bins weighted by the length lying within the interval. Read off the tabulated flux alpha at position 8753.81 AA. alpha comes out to 36.79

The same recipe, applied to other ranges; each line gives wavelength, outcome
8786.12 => 36.71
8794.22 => 39.08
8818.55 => 38.84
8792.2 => 38.98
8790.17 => 37.53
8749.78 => 37.43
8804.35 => 39.71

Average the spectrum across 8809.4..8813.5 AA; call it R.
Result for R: 39.2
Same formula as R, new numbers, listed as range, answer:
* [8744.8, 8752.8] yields 37.2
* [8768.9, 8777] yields 37.4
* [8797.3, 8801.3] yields 38.2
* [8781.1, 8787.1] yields 38.6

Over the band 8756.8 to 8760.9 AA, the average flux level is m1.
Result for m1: 38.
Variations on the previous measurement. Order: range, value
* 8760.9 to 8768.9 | 37.9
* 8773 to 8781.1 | 38.4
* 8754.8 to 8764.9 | 38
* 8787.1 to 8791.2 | 38.3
